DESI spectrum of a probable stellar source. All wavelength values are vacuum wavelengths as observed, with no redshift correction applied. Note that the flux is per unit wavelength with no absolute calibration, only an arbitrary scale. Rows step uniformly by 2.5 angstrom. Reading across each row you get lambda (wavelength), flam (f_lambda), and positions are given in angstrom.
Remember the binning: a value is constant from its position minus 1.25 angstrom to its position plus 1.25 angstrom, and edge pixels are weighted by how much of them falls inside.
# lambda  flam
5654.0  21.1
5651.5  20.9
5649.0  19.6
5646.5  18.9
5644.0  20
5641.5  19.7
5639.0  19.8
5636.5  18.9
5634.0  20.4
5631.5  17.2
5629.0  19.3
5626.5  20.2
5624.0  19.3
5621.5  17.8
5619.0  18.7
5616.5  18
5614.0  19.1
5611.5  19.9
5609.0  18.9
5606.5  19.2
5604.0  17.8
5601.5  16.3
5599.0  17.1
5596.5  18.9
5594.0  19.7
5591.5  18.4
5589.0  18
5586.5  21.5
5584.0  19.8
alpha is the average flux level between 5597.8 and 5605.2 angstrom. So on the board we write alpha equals 17.1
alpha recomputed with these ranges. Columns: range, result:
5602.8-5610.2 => 18.6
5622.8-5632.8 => 19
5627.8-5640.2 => 19.1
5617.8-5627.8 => 19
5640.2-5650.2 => 19.6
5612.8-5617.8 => 18.5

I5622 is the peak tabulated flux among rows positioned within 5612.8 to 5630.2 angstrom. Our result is 20.2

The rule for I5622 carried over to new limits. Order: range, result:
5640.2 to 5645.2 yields 20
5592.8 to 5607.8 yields 19.7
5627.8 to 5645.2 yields 20.4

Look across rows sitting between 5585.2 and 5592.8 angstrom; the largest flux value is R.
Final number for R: 21.5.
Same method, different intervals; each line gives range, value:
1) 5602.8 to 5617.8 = 19.9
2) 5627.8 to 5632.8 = 19.3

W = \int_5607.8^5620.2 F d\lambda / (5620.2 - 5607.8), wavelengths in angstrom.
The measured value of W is 18.9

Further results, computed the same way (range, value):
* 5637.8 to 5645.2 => 19.8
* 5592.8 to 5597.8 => 19.3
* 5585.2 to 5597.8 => 19.3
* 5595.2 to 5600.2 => 18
